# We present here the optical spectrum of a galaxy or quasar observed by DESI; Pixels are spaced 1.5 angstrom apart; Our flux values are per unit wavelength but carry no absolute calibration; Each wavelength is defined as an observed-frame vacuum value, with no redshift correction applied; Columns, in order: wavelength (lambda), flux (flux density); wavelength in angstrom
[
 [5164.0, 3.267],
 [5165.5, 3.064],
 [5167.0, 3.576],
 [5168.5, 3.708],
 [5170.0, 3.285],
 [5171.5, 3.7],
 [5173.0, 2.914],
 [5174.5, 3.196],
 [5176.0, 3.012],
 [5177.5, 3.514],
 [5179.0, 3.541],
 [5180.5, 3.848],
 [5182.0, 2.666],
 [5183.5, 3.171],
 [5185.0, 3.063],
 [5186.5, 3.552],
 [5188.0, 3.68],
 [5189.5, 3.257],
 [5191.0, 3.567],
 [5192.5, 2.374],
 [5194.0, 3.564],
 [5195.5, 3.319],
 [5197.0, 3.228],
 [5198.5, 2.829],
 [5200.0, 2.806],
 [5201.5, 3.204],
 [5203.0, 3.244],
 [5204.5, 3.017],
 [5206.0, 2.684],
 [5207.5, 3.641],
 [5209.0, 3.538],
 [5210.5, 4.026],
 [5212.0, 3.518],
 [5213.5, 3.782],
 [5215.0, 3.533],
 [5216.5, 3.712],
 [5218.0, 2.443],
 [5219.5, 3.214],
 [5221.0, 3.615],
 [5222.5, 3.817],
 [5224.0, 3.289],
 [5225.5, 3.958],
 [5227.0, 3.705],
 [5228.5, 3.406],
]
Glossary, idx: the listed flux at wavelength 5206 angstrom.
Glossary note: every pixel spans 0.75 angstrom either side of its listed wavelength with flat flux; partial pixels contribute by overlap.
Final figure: 2.684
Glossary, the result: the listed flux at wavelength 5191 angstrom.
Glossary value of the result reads 3.567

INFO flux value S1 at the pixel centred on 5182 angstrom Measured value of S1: 2.666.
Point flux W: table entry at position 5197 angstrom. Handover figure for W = 3.228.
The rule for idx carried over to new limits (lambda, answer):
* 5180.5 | 3.848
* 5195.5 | 3.319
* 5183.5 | 3.171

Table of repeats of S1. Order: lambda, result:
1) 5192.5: 2.374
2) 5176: 3.012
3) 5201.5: 3.204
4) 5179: 3.541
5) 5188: 3.68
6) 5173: 2.914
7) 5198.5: 2.829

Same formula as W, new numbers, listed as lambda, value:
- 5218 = 2.443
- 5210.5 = 4.026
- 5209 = 3.538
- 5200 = 2.806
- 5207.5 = 3.641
